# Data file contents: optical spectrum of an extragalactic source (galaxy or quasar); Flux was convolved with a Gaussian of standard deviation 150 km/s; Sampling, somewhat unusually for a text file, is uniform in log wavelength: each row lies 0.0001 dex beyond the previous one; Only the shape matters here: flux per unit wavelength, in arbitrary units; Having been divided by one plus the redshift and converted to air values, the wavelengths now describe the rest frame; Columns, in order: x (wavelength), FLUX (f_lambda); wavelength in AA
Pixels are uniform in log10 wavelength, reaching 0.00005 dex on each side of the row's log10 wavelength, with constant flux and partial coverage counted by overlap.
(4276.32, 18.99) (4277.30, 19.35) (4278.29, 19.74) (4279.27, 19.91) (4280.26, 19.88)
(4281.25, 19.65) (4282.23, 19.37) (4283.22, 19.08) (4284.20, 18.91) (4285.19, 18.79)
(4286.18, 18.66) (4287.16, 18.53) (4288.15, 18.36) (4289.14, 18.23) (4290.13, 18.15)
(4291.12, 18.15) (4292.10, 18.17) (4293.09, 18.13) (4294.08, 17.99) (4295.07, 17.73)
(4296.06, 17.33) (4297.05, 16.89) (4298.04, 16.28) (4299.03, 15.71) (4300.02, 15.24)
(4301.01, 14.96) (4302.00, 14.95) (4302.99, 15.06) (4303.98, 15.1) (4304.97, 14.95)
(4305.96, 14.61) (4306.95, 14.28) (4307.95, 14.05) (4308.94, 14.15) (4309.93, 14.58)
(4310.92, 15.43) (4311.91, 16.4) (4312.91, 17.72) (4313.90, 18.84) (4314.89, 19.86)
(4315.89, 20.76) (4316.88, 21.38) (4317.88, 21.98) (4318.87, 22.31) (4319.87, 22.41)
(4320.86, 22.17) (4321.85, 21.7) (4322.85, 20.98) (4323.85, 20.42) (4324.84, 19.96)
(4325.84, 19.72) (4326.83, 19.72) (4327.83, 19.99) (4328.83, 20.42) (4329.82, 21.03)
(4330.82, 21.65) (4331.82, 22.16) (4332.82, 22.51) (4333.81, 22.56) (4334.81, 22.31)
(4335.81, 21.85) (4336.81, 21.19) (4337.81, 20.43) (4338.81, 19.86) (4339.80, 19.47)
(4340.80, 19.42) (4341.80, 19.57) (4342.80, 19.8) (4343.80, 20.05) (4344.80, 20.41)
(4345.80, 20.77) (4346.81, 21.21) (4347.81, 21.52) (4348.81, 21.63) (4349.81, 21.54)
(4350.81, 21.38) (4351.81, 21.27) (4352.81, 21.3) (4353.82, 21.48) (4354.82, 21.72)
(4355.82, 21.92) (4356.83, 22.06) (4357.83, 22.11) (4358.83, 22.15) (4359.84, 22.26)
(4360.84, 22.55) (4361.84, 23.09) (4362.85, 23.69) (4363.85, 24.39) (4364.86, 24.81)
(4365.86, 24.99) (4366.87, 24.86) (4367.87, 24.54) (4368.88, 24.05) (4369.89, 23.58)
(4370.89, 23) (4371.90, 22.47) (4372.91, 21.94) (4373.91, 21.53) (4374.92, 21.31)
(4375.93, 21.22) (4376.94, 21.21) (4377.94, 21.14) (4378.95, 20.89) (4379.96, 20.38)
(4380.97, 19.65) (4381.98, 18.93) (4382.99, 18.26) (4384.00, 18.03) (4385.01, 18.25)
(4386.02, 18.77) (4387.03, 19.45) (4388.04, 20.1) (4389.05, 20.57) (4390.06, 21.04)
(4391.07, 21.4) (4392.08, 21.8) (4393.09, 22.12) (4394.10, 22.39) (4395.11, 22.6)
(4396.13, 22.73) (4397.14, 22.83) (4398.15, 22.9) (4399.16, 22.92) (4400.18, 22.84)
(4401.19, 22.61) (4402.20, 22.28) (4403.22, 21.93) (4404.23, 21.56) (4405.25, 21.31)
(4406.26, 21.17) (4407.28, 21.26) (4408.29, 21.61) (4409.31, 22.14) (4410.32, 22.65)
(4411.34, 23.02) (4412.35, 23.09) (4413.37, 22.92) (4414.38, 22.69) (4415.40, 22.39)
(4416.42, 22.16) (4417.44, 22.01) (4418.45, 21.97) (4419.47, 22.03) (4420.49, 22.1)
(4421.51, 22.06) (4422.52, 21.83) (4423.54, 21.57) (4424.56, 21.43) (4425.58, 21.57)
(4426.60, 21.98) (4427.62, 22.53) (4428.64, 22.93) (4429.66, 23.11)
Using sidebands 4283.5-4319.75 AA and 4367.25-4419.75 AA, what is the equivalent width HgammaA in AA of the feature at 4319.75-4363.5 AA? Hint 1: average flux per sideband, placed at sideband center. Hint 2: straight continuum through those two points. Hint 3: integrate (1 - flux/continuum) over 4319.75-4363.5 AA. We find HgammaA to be -4.6 AA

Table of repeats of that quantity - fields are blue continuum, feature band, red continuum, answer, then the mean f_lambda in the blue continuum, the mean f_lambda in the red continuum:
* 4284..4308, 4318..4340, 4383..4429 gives -3.5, 16.8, 21.7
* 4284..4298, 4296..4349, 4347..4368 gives 3.1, 18.1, 22.6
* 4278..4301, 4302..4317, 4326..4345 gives 2.3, 18.1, 20.8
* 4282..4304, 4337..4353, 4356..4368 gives 1.0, 17.4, 23.4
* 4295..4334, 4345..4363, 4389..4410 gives -1.5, 18.4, 22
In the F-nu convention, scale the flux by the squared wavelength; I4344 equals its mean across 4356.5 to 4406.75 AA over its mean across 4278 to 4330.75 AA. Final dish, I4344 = 1.2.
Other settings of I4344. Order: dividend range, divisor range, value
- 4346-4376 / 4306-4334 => 1.18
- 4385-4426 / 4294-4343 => 1.21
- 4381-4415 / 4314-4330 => 1.06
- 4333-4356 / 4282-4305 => 1.24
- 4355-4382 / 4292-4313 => 1.46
